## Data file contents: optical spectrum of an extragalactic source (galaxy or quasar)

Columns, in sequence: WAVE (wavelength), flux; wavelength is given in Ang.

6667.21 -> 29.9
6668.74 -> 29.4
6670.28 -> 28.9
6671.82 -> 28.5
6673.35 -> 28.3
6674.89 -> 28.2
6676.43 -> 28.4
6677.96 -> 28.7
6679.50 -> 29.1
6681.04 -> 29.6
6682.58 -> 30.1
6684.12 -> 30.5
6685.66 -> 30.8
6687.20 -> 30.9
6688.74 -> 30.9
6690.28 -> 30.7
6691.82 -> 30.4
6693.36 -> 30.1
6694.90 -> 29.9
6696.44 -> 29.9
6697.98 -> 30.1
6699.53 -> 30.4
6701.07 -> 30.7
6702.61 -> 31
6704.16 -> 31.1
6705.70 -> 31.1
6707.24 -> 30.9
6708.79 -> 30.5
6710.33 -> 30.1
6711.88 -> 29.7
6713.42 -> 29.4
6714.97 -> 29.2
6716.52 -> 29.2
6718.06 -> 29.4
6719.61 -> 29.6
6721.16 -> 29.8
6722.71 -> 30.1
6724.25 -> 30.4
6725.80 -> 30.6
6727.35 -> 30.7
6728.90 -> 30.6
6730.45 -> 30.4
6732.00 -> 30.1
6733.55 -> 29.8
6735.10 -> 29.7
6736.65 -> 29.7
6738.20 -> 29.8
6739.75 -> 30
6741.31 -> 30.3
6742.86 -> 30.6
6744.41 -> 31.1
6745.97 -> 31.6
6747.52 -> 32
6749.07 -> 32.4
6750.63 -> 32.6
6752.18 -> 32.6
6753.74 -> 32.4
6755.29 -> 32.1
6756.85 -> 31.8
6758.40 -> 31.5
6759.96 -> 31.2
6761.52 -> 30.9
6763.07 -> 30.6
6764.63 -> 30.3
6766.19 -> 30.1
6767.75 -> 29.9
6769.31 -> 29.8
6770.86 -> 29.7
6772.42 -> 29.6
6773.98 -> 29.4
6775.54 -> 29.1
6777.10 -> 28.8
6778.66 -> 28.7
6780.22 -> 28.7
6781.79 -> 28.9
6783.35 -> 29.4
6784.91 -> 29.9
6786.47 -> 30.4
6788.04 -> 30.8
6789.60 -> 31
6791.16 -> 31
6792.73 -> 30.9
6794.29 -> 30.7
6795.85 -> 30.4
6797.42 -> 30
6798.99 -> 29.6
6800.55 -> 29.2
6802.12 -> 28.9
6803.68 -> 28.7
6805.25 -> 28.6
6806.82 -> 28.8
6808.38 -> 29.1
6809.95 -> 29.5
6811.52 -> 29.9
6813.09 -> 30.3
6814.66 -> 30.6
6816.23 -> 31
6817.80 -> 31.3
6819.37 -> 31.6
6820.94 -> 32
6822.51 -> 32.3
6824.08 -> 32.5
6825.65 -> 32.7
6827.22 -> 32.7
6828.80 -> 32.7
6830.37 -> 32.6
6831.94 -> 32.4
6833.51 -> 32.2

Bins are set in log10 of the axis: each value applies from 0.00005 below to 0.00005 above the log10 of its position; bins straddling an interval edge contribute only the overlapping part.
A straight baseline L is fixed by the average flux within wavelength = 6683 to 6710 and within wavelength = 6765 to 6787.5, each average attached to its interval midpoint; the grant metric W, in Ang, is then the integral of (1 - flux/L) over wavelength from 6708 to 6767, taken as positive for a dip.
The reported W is -1.2 Ang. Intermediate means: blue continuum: 30.6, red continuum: 29.5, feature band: 30.6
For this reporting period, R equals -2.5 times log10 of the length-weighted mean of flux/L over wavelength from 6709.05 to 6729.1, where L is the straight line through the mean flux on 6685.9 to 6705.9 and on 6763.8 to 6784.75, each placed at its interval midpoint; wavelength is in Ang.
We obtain 0.01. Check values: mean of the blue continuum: 30.5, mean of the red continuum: 29.4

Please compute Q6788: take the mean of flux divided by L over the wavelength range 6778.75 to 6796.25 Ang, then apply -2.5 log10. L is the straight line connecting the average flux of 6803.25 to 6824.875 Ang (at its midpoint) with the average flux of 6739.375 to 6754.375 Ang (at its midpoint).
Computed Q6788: 0.03 mag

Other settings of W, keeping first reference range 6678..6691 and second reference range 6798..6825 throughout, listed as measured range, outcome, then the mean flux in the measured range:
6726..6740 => 0.05 Ang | 30.1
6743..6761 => -0.98 Ang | 31.9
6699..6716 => -0.08 Ang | 30.4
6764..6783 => 0.52 Ang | 29.4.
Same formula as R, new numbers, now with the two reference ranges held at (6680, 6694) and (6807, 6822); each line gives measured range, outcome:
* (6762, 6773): 0.02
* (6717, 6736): 0.01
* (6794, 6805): 0.04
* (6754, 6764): -0.03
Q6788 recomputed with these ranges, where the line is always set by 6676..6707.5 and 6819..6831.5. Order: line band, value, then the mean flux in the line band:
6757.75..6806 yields 0.06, 29.9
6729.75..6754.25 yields 0.01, 30.9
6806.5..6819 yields 0.07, 30.2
